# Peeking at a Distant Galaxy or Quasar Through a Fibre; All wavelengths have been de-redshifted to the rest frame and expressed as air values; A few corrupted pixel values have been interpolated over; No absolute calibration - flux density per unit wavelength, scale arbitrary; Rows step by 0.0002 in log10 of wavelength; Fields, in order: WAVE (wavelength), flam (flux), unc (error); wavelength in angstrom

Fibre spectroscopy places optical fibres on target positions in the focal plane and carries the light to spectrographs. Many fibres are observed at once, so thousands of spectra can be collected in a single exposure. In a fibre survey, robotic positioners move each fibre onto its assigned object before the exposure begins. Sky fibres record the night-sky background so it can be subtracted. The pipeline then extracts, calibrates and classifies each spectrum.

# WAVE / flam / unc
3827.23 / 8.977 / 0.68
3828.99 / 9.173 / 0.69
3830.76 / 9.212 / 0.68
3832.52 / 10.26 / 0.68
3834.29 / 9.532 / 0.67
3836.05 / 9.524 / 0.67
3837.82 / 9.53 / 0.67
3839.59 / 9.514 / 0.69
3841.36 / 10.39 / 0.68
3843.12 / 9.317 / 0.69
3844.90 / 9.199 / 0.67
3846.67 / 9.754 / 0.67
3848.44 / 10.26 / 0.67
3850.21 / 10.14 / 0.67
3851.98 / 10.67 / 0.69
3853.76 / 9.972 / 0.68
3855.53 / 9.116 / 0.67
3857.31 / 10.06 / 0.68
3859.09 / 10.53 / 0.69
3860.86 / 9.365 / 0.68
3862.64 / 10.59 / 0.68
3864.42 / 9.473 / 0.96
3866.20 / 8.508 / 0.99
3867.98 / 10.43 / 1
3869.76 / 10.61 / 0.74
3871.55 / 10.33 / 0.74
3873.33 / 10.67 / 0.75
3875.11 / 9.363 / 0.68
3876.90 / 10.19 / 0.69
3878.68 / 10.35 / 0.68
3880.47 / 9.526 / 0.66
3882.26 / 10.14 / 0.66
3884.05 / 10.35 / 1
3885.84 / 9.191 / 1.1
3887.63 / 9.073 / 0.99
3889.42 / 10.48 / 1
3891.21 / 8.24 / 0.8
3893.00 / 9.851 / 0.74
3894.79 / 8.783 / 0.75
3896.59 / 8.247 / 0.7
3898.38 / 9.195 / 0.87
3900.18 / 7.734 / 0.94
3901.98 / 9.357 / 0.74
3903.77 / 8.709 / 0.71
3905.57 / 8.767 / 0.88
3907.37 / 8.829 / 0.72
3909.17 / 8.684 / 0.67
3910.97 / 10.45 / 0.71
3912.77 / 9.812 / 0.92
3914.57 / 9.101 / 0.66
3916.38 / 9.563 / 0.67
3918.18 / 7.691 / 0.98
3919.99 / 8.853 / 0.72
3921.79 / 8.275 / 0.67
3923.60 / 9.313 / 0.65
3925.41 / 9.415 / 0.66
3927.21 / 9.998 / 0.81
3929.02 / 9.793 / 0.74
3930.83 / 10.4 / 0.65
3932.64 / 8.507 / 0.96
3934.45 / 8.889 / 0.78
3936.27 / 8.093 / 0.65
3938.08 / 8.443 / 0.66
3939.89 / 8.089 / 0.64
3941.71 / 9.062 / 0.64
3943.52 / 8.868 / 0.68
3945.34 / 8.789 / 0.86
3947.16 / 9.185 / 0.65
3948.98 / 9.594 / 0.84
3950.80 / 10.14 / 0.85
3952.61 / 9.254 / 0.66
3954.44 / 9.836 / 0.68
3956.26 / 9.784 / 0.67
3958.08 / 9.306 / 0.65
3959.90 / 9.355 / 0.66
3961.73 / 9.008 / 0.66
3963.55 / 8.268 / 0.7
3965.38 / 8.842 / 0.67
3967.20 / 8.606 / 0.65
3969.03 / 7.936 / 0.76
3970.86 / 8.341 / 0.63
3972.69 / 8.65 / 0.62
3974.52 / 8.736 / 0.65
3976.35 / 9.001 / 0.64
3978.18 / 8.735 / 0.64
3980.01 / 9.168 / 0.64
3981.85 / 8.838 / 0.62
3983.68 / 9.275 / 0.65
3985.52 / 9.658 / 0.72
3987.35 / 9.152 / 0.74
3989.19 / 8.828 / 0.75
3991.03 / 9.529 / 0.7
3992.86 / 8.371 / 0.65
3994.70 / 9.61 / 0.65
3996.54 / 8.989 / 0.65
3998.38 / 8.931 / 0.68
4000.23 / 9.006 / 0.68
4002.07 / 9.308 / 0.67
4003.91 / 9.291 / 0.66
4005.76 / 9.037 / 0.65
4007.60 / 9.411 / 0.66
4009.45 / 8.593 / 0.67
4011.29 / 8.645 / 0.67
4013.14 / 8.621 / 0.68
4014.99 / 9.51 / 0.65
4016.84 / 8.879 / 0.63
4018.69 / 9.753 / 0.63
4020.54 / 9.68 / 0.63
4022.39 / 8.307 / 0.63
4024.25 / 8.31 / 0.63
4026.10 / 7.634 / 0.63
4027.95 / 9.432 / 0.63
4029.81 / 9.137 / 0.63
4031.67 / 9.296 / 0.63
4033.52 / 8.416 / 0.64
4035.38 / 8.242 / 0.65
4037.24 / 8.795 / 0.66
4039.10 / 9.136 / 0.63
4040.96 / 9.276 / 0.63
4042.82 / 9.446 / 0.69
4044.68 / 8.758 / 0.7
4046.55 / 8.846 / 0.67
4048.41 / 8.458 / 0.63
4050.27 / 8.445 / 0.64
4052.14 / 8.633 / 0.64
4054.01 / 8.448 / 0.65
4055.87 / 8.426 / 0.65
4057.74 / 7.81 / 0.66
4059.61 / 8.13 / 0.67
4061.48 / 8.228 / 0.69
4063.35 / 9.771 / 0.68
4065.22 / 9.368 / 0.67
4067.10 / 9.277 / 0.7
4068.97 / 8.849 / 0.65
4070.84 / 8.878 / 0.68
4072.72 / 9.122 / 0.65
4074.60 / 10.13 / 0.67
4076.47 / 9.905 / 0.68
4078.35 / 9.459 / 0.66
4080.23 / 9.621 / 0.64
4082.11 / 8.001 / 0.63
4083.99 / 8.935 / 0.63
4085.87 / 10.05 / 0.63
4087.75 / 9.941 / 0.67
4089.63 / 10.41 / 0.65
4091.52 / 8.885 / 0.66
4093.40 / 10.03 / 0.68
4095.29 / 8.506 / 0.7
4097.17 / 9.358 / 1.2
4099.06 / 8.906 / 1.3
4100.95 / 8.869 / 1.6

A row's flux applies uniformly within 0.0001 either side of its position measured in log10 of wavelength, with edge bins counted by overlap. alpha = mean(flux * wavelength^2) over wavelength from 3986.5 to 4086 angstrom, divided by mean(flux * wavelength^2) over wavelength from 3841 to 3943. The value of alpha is 1.0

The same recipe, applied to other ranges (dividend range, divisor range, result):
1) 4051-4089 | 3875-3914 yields 1.06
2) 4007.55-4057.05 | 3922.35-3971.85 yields 1.01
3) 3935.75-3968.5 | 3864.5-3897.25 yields 0.97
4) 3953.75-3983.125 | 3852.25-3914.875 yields 0.97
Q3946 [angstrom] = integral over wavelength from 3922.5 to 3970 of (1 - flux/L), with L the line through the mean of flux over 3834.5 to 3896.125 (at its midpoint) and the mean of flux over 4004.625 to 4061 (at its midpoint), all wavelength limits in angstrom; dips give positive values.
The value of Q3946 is 1.0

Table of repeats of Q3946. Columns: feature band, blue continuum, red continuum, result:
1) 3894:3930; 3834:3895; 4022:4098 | 2.17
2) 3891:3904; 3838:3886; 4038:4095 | 1.31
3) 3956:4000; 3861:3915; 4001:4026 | 0.89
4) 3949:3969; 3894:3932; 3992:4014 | -0.35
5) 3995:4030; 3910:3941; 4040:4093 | 0.38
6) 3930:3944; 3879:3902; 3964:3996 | 0.44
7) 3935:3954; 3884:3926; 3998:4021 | 0.22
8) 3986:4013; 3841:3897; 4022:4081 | 0.27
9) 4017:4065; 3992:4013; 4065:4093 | 2.29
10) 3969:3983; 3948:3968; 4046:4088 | 0.75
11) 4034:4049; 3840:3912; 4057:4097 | 0.68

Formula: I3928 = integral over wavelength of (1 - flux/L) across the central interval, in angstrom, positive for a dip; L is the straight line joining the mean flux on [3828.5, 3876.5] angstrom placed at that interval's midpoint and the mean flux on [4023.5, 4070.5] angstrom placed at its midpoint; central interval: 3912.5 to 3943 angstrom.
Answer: 1.4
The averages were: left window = 9.84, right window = 8.75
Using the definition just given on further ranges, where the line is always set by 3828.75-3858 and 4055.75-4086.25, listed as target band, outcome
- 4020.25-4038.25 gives 0.96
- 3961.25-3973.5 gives 1.14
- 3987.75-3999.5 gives 0.31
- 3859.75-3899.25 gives -0.17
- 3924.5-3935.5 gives 0.01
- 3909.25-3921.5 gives 0.48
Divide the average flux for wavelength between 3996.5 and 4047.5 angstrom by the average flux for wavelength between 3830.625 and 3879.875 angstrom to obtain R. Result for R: 0.9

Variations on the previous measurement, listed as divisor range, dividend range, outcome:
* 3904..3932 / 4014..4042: 0.97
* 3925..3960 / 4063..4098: 1.02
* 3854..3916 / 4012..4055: 0.93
